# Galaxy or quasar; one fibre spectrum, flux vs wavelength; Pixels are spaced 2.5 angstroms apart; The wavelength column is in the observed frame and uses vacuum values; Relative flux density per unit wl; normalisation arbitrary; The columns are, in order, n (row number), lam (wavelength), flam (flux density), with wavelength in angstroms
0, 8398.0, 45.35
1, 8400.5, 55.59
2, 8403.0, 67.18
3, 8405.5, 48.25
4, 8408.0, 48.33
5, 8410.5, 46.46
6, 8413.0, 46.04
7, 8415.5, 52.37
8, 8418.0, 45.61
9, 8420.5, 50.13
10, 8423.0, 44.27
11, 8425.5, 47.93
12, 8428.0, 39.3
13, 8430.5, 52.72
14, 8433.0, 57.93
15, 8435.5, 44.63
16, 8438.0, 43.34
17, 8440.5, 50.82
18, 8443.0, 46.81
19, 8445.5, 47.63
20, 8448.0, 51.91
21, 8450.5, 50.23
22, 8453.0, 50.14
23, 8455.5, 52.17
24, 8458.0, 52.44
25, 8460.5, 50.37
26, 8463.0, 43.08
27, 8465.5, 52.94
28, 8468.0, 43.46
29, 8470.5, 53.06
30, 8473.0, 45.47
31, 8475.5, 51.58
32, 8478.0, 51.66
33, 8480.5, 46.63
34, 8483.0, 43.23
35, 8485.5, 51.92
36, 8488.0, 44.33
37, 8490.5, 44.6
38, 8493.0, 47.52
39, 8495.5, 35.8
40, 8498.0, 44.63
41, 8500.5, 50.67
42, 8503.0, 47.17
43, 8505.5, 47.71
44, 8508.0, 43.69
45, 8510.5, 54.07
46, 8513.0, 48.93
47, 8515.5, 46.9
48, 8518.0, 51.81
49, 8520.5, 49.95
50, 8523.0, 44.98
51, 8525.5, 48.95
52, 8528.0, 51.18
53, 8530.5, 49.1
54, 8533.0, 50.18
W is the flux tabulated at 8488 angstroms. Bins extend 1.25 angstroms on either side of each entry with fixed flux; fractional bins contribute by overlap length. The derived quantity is 44.33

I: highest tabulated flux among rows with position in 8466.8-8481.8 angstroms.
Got 53.06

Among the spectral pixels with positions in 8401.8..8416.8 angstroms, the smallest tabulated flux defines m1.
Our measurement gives 46.04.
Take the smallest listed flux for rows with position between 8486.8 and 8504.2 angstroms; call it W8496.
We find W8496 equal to 35.8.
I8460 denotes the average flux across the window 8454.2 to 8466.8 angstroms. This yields 50.2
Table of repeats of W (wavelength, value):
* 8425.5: 47.93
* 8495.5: 35.8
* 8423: 44.27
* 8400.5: 55.59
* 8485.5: 51.92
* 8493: 47.52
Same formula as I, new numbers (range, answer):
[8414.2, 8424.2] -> 52.37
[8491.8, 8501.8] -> 50.67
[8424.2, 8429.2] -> 47.93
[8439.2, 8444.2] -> 50.82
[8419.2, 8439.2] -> 57.93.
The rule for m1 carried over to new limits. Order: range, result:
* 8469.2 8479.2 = 45.47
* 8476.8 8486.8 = 43.23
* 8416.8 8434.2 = 39.3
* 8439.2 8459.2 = 46.81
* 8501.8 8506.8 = 47.17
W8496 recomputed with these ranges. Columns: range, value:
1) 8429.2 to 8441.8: 43.34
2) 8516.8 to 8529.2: 44.98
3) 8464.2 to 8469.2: 43.46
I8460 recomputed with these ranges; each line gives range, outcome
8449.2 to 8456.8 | 50.9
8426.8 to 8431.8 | 46.2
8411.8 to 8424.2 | 47.7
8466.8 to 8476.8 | 48.4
